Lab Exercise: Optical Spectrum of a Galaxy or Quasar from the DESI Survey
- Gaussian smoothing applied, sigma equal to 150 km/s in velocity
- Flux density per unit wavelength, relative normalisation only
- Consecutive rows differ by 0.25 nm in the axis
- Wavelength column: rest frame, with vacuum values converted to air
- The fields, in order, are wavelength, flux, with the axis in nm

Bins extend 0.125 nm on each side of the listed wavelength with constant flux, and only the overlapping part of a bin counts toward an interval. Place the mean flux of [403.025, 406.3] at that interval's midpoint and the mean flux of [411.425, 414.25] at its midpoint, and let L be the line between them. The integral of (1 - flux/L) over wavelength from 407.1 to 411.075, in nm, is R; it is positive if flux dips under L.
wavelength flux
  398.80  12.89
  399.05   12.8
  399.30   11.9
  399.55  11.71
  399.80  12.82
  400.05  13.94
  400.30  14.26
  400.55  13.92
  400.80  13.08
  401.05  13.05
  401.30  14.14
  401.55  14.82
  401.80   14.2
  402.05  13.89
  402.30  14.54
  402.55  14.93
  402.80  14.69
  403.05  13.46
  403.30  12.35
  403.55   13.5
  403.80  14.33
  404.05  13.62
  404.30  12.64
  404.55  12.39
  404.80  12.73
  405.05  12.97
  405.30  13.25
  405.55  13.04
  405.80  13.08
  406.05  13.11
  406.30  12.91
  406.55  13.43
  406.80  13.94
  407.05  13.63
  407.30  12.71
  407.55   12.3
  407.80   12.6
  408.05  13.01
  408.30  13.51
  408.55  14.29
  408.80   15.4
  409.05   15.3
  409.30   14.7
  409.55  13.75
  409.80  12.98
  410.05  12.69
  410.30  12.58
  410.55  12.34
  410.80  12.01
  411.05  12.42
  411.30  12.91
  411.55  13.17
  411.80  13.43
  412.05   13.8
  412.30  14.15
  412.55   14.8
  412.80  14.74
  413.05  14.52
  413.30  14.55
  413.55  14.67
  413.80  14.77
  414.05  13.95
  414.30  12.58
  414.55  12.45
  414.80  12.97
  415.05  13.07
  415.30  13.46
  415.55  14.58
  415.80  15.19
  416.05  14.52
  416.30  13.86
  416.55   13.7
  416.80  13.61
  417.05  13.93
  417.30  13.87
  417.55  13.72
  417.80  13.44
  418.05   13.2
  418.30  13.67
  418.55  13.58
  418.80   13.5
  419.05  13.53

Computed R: 0.11 nm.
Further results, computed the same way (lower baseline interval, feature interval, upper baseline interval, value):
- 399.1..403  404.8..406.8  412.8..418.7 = 0.09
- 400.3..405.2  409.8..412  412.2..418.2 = 0.17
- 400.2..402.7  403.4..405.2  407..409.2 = 0.10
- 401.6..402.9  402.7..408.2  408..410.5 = 0.39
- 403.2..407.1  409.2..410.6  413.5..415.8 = 0.02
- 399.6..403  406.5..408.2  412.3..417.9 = 0.11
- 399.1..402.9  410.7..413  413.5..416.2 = 0.04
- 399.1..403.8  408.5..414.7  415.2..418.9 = 0.03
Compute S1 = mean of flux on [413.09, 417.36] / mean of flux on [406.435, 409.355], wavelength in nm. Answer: 1.01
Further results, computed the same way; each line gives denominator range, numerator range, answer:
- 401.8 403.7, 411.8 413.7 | 1.03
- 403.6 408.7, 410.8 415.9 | 1.04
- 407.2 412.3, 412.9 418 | 1.04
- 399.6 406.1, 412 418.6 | 1.03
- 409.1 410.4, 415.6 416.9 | 1.06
